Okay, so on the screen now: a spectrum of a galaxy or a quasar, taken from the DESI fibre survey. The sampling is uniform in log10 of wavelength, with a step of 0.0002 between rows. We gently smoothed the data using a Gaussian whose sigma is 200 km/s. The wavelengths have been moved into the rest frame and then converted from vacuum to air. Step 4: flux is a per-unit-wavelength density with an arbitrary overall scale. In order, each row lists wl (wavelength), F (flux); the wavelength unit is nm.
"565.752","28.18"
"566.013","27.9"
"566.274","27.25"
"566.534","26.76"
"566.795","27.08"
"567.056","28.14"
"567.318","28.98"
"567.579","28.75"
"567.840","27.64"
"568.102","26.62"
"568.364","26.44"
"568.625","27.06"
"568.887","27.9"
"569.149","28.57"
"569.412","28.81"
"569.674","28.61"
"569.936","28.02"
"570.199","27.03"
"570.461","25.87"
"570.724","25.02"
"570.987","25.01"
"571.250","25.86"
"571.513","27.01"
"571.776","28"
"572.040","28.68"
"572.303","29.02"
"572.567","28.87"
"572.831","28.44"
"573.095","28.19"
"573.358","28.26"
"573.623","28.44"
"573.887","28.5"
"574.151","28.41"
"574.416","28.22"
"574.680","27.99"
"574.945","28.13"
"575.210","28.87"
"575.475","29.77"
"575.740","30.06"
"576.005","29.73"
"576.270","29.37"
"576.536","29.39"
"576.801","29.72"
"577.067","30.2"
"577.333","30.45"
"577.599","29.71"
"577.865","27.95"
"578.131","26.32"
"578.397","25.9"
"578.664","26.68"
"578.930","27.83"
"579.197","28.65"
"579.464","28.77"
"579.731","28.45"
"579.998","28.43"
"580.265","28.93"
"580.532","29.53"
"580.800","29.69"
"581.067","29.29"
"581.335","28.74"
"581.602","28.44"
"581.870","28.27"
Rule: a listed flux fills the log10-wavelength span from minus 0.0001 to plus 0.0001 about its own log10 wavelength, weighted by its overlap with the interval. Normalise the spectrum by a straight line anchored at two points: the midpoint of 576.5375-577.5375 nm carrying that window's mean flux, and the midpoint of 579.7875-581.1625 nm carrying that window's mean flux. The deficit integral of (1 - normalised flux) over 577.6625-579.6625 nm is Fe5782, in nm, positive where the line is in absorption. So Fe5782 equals 0.14 nm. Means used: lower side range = 30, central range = 27.6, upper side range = 29.1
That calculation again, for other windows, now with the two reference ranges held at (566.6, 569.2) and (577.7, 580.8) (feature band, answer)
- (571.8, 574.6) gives -0.06 nm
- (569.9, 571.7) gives 0.10 nm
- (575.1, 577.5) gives -0.15 nm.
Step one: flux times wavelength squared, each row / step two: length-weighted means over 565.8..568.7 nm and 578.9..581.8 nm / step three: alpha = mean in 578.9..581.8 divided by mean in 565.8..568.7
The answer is 1.10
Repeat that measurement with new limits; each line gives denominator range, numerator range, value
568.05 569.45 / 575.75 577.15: 1.11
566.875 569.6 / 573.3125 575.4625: 1.04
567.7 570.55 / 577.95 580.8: 1.05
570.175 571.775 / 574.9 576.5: 1.15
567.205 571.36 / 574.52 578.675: 1.08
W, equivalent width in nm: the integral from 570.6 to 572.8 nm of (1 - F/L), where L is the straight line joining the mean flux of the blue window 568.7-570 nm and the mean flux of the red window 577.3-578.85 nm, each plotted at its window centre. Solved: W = 0.07 nm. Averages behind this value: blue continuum 28.3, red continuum 27.7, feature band 27.2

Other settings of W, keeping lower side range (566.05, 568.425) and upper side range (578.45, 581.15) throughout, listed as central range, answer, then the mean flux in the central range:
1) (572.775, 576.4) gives -0.080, 28.8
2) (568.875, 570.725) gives 0.009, 27.6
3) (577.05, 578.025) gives -0.036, 29.4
